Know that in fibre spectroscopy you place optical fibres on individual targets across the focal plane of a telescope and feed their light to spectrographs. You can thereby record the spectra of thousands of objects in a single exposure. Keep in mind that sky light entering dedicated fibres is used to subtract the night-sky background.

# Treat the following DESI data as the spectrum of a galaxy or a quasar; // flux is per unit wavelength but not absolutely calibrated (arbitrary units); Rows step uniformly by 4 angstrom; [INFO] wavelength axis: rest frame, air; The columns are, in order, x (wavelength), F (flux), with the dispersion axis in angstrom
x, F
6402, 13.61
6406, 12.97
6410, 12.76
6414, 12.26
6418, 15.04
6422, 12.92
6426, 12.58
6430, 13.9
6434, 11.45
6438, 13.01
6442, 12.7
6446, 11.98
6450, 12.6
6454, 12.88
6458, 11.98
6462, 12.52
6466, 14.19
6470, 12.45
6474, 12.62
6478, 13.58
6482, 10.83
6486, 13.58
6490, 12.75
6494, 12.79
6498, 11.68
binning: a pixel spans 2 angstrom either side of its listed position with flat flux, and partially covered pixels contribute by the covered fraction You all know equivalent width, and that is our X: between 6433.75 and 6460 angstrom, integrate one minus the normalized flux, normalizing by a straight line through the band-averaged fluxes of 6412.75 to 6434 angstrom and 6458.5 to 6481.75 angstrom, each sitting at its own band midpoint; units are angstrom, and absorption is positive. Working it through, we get 1.18 angstrom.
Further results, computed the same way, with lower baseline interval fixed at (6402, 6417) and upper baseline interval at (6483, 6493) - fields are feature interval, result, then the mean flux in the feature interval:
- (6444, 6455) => 0.4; 12.5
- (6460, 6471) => -0.2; 13.1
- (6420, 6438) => 0.3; 12.7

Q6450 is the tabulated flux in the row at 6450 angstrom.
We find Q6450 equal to 12.6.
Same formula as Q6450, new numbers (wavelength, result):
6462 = 12.52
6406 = 12.97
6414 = 12.26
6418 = 15.04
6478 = 13.58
